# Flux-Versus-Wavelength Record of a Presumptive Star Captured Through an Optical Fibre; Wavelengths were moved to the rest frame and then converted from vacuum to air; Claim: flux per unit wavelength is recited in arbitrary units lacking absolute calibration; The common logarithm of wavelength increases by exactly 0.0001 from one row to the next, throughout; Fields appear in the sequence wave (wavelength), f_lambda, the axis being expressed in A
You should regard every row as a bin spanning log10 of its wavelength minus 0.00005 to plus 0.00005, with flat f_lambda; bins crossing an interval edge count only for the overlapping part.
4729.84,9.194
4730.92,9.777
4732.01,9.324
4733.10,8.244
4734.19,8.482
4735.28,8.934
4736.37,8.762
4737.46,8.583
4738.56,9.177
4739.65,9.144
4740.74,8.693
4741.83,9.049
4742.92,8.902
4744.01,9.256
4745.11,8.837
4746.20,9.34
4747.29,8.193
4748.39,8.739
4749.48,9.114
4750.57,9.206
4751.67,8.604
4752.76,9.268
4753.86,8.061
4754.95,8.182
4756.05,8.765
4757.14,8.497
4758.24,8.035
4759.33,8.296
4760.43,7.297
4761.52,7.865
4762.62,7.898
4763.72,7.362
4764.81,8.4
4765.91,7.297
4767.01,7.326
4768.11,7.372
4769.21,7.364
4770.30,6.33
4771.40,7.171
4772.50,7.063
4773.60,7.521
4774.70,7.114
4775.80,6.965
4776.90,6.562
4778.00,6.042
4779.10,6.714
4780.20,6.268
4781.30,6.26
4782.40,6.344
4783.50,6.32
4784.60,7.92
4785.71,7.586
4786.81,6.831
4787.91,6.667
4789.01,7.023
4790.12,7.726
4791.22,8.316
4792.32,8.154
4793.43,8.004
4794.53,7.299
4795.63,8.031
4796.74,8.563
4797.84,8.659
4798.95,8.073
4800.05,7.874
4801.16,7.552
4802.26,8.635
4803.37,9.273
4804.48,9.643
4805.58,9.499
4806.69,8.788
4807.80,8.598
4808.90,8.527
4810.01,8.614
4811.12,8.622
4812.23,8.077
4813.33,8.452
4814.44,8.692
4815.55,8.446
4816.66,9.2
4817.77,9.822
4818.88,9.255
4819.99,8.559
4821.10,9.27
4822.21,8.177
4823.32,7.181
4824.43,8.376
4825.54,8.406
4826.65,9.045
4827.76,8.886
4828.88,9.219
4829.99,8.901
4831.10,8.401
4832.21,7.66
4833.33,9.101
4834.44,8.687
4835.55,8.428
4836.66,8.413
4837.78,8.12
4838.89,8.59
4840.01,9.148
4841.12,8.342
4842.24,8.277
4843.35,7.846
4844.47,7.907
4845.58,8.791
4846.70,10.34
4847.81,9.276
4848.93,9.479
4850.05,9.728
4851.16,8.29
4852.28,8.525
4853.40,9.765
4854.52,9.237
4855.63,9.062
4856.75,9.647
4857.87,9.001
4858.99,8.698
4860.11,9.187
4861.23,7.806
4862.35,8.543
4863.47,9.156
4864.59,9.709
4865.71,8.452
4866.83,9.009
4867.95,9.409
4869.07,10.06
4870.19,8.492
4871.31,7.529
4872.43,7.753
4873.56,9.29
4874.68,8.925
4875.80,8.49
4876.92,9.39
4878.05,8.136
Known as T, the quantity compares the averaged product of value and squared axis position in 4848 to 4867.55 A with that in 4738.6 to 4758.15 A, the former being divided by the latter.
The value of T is 1.07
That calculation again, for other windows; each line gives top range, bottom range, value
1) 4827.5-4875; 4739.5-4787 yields 1.17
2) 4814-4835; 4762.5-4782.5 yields 1.27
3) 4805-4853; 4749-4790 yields 1.19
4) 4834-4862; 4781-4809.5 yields 1.13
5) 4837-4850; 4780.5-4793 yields 1.25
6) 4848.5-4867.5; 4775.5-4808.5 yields 1.21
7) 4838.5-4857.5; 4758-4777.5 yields 1.25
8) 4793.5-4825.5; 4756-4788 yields 1.20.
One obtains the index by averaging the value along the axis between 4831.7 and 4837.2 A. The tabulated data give 8.47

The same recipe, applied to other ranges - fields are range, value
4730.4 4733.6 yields 9.12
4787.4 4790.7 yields 7.15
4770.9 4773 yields 7.11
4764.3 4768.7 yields 7.57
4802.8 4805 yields 9.42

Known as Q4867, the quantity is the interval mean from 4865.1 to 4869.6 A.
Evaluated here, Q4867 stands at 9.24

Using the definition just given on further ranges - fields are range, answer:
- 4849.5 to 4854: 9.08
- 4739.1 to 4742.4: 8.98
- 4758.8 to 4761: 7.8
